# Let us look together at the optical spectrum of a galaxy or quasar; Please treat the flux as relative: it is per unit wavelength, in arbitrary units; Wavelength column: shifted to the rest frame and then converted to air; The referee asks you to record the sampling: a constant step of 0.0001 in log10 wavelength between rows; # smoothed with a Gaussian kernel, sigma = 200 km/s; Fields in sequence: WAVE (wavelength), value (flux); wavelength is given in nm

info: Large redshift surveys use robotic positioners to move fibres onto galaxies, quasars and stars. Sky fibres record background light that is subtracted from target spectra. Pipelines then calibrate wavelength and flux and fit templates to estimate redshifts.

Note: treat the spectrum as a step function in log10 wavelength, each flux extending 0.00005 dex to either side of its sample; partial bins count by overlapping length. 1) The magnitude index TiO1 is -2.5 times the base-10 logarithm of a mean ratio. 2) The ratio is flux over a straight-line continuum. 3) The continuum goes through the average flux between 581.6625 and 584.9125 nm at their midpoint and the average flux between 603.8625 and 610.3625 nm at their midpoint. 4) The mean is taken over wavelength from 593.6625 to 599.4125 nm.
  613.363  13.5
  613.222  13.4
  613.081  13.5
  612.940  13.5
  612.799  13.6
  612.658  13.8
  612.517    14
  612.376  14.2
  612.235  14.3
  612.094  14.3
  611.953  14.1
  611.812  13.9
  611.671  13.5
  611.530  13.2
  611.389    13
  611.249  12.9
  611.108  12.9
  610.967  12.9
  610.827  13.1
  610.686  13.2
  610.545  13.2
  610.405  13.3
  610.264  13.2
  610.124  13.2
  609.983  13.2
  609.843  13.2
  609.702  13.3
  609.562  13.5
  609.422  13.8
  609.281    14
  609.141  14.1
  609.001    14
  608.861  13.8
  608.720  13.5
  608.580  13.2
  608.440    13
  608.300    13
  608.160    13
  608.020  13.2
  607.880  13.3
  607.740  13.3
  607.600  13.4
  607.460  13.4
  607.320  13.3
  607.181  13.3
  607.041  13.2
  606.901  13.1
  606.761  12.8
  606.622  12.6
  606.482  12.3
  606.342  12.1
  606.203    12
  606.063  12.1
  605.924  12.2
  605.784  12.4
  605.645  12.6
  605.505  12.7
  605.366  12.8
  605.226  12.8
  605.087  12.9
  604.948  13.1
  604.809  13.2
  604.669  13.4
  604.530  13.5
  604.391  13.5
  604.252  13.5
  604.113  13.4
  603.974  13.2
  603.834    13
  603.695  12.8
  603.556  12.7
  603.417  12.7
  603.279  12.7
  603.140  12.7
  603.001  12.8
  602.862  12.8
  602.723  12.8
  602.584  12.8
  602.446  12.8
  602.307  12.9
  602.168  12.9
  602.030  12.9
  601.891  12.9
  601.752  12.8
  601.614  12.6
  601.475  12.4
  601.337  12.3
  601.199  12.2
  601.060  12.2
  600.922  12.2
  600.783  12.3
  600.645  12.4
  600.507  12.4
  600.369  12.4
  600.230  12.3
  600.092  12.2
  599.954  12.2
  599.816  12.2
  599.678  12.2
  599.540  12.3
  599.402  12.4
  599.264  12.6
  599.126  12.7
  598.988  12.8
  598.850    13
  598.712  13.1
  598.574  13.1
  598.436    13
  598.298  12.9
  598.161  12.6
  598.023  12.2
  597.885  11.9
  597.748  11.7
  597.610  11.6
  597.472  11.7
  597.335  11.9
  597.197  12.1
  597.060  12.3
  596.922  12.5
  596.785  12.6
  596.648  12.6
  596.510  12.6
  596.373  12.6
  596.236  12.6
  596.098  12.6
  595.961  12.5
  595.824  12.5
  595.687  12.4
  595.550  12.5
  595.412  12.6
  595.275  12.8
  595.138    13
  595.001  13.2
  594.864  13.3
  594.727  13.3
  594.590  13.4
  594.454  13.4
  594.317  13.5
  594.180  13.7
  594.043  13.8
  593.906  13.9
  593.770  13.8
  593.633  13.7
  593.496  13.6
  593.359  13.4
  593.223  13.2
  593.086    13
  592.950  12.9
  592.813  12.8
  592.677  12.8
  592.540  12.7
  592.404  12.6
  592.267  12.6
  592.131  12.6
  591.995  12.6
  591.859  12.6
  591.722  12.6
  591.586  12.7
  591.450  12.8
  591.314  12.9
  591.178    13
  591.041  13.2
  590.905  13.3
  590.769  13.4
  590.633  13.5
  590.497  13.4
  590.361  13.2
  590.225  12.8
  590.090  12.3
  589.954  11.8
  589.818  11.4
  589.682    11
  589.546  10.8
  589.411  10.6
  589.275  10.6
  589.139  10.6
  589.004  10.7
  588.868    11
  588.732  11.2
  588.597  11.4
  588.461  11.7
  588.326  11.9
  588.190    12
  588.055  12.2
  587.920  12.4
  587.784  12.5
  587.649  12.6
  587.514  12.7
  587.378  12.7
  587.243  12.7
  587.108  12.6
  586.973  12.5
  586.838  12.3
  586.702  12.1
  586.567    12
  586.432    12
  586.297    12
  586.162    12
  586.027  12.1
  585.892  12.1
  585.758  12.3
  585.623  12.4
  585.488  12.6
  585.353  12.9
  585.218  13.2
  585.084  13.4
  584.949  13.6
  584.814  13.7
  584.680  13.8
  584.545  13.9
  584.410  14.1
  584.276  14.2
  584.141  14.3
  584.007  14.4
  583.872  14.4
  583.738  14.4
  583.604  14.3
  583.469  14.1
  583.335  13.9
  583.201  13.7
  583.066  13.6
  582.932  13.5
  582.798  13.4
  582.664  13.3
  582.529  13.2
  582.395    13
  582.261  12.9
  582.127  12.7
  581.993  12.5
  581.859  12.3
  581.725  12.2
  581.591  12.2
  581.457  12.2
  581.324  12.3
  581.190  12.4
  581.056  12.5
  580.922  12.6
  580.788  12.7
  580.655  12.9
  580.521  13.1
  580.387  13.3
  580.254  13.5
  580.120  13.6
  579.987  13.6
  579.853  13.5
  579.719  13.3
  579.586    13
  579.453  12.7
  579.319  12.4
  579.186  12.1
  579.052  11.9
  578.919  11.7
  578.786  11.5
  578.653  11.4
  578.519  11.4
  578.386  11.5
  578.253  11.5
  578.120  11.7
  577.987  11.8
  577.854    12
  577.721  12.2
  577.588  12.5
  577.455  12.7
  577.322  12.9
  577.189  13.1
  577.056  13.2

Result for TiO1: 0.05 mag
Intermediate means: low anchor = 13.6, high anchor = 13.1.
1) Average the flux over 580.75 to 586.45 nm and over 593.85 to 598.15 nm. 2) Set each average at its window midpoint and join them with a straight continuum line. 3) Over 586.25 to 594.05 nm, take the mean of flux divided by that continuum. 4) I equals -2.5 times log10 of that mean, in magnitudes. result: 0.04 mag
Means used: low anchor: 13.1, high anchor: 12.7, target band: 12.4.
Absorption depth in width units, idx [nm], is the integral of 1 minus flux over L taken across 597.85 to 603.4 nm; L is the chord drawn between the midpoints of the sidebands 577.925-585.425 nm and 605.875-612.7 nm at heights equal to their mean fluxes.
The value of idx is 0.256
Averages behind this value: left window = 13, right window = 13.3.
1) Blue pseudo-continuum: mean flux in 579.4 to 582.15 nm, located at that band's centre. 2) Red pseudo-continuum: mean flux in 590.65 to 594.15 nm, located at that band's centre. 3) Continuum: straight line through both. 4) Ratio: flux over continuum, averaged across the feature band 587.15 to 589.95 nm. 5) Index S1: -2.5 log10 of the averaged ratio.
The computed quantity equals 0.118 mag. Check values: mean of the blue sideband 12.8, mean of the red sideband 13.1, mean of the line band 11.6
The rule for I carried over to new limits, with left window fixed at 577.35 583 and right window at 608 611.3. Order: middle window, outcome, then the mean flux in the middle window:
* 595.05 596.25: 0.03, 12.6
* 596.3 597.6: 0.06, 12.3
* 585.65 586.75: 0.05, 12.1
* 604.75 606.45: 0.05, 12.6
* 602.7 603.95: 0.03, 12.8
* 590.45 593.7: -0.01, 13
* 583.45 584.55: -0.13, 14.3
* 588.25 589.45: 0.15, 11.1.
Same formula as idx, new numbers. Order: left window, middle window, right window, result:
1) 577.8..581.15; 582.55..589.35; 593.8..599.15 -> -0.11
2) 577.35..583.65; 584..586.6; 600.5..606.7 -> -0.07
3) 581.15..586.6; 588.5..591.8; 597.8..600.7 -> 0.20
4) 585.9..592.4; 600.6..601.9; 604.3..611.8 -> 0.04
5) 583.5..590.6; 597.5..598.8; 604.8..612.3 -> 0.04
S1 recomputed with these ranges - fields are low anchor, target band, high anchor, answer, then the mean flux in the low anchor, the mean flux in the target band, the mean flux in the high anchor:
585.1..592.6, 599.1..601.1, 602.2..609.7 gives 0.04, 12.3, 12.3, 13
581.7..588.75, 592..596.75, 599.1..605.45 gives -0.02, 12.9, 13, 12.7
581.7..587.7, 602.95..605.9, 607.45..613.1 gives 0.03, 13.1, 13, 13.5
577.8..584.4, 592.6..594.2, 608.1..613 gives -0.02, 12.9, 13.4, 13.5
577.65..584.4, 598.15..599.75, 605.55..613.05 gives 0.03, 12.9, 12.7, 13.3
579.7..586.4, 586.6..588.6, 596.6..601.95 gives 0.05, 13.2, 12.3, 12.4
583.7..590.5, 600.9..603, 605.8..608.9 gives 0.01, 12.4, 12.6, 12.9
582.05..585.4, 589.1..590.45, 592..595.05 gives 0.16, 13.7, 11.6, 13.2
